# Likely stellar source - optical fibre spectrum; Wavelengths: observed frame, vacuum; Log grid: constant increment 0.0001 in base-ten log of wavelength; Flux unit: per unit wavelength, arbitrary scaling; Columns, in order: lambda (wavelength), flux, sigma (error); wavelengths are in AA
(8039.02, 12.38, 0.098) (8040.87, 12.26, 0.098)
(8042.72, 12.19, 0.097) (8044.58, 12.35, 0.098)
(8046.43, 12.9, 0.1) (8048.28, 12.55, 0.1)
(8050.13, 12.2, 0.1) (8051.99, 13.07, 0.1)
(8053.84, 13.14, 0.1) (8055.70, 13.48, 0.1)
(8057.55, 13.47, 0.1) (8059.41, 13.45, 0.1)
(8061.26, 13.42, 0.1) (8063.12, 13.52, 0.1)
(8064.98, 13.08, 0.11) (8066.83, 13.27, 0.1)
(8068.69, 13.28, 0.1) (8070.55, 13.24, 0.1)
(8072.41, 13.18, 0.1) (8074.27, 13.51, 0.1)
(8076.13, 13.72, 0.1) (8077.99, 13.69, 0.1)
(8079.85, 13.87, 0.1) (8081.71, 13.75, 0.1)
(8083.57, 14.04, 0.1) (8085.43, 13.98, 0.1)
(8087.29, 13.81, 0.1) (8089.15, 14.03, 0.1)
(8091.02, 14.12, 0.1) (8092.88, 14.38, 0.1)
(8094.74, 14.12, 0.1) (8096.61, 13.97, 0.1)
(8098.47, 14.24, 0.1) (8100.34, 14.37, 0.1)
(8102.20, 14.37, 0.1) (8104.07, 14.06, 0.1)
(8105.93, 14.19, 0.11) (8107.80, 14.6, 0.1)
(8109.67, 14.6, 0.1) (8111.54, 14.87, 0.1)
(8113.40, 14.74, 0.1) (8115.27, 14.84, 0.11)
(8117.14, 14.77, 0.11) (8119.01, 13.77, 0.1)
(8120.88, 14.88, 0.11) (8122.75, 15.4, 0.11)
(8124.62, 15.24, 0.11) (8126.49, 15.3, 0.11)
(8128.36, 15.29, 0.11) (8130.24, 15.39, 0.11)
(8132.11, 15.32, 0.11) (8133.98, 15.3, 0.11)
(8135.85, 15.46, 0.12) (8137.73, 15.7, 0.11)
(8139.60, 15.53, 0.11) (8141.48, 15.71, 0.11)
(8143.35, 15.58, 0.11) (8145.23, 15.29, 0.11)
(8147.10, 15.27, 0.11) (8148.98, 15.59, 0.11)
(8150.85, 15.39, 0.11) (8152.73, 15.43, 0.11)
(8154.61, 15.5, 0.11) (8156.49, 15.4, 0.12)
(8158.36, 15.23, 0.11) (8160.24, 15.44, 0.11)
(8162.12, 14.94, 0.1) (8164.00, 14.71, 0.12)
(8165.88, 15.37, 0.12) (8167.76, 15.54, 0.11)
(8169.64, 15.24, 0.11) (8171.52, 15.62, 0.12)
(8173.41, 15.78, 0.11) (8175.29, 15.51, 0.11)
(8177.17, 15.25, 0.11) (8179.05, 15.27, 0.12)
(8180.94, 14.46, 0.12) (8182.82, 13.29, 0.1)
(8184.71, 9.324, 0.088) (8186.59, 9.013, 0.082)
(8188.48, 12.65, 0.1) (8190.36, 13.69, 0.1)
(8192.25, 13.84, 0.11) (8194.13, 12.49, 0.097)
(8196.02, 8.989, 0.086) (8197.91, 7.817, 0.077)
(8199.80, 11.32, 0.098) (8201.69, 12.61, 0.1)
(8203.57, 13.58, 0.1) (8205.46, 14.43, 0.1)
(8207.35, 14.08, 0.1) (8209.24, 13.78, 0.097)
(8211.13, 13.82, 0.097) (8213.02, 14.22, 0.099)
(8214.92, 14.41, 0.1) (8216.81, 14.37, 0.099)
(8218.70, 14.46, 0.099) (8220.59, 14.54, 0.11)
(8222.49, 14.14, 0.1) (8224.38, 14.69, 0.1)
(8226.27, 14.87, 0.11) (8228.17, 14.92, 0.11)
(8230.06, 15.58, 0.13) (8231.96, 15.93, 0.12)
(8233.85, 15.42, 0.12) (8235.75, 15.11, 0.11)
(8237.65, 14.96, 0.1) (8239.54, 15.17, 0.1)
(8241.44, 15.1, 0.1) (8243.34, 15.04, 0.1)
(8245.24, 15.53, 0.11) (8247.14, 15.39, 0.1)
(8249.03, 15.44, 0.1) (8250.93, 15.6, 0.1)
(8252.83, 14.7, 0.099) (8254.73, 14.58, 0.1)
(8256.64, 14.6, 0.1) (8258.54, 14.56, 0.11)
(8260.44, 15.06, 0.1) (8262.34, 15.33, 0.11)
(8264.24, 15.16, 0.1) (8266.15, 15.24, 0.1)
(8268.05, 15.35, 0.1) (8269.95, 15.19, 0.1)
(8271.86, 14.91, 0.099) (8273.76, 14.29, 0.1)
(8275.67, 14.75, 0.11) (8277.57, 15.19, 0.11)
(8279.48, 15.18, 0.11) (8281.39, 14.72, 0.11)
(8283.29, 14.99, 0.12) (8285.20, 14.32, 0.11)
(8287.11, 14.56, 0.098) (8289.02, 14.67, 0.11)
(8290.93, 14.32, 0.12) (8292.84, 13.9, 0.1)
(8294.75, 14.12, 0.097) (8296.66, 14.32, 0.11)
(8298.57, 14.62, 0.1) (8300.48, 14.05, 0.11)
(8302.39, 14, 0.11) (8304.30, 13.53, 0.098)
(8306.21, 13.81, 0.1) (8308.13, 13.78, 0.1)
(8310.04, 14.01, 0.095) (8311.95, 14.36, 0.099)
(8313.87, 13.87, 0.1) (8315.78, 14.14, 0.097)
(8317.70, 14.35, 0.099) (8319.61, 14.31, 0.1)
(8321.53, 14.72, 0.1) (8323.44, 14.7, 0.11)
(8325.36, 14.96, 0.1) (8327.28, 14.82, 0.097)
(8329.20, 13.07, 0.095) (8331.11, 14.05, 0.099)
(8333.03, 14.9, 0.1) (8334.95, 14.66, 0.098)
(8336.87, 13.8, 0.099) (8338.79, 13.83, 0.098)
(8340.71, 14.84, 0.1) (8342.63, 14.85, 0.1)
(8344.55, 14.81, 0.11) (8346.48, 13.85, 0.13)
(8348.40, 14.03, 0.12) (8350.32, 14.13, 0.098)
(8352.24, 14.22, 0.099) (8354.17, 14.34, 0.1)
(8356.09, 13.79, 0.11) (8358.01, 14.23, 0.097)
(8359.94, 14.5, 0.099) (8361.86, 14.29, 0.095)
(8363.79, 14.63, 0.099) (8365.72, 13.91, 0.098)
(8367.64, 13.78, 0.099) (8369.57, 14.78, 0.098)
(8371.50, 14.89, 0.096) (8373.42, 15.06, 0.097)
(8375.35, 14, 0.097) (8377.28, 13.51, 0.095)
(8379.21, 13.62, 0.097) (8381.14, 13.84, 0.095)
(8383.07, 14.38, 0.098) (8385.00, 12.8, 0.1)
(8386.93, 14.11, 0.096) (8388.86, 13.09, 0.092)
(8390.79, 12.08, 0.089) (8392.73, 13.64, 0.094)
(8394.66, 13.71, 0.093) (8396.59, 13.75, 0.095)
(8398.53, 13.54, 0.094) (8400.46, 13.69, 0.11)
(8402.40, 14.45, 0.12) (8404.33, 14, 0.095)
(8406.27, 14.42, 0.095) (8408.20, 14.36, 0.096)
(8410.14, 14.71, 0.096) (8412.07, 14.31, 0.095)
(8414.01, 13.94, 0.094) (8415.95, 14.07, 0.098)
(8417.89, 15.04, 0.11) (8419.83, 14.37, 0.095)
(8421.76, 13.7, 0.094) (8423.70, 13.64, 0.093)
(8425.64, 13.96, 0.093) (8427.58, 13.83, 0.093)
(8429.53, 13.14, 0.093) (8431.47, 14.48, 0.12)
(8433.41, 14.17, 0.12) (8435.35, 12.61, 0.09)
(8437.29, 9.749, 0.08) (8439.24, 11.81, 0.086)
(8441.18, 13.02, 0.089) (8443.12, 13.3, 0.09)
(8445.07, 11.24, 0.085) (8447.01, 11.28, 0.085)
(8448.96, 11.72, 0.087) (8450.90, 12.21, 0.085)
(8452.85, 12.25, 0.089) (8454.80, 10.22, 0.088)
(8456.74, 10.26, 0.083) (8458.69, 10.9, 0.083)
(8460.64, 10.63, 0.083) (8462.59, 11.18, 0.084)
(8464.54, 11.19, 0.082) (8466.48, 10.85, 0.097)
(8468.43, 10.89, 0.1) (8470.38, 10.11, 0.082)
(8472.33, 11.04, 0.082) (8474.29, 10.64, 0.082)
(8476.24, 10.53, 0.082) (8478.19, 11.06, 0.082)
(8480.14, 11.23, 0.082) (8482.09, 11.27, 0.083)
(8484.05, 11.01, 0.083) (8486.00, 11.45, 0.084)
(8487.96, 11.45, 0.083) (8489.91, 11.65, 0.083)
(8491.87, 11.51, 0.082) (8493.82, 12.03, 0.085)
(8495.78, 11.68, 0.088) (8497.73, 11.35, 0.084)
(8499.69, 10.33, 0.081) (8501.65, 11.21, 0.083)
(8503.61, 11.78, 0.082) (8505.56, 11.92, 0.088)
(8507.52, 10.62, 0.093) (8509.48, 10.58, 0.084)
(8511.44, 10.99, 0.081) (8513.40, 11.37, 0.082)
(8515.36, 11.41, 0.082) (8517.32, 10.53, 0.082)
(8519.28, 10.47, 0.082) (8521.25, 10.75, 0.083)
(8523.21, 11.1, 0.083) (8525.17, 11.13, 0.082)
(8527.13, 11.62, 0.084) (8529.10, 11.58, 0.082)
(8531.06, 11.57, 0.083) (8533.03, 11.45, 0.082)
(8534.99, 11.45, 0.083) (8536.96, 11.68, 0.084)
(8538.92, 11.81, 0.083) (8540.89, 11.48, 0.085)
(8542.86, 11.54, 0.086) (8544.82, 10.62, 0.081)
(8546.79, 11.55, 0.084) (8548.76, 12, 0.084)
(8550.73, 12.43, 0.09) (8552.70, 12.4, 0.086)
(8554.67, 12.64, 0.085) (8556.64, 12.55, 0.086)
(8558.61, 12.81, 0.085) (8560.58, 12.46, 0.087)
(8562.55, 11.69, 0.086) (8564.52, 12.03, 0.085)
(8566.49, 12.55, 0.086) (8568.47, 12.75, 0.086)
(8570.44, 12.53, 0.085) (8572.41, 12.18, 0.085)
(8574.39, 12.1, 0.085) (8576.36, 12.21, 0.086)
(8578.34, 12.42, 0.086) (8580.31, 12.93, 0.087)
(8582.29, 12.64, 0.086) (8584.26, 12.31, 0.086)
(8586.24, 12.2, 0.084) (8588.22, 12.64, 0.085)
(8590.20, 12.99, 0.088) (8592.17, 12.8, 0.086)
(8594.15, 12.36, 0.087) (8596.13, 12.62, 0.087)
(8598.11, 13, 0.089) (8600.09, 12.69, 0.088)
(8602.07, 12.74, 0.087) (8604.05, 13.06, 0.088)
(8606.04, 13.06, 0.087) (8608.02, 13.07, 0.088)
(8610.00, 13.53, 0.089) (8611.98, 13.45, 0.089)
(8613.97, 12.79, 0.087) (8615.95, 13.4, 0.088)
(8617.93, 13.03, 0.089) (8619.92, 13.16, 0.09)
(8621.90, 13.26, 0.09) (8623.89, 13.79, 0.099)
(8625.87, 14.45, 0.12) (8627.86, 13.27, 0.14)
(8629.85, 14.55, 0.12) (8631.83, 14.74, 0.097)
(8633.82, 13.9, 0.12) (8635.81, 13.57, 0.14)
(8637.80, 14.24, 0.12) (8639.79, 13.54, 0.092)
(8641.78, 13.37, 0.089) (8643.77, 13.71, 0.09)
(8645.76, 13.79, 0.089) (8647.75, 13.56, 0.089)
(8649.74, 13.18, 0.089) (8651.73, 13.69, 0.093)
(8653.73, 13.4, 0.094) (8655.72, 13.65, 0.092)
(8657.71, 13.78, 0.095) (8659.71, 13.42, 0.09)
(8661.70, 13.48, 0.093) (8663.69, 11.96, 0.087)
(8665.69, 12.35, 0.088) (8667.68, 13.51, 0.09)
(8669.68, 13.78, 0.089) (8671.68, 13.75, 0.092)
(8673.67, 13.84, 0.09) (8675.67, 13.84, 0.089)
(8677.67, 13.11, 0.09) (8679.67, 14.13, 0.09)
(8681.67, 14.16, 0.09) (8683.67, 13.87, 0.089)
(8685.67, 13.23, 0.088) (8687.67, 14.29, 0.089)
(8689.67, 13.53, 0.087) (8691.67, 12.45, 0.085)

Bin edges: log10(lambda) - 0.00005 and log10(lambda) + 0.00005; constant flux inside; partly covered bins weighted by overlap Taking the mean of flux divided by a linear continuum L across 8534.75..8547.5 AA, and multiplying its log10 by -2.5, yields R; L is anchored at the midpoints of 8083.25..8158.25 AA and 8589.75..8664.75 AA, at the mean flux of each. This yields 0.19 mag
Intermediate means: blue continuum 14.9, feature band 11.4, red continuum 13.4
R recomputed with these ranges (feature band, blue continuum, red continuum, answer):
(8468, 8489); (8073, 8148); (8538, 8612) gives 0.17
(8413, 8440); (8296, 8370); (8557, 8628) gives 0.02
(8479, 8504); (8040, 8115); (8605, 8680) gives 0.19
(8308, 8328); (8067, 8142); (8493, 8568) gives -0.11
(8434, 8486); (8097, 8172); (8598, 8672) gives 0.24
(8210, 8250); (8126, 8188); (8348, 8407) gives -0.02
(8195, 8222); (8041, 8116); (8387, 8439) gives 0.05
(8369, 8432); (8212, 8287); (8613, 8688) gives 0.04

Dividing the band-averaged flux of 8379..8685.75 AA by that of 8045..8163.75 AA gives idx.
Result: 0.9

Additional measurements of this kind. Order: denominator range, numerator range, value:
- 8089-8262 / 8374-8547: 0.84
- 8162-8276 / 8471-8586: 0.81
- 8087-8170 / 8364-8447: 0.91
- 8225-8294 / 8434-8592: 0.77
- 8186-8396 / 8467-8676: 0.87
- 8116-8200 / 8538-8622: 0.87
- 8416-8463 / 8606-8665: 1.08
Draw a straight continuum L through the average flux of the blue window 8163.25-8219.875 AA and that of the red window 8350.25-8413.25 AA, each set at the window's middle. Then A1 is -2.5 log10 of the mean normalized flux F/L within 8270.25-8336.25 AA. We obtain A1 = -0.05 mag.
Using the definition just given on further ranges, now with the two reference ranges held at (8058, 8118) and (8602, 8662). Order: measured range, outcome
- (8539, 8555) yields 0.16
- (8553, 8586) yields 0.10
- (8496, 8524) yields 0.23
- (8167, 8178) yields -0.12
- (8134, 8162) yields -0.11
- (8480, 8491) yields 0.20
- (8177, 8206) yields 0.13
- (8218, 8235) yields -0.08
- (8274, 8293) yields -0.07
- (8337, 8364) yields -0.04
